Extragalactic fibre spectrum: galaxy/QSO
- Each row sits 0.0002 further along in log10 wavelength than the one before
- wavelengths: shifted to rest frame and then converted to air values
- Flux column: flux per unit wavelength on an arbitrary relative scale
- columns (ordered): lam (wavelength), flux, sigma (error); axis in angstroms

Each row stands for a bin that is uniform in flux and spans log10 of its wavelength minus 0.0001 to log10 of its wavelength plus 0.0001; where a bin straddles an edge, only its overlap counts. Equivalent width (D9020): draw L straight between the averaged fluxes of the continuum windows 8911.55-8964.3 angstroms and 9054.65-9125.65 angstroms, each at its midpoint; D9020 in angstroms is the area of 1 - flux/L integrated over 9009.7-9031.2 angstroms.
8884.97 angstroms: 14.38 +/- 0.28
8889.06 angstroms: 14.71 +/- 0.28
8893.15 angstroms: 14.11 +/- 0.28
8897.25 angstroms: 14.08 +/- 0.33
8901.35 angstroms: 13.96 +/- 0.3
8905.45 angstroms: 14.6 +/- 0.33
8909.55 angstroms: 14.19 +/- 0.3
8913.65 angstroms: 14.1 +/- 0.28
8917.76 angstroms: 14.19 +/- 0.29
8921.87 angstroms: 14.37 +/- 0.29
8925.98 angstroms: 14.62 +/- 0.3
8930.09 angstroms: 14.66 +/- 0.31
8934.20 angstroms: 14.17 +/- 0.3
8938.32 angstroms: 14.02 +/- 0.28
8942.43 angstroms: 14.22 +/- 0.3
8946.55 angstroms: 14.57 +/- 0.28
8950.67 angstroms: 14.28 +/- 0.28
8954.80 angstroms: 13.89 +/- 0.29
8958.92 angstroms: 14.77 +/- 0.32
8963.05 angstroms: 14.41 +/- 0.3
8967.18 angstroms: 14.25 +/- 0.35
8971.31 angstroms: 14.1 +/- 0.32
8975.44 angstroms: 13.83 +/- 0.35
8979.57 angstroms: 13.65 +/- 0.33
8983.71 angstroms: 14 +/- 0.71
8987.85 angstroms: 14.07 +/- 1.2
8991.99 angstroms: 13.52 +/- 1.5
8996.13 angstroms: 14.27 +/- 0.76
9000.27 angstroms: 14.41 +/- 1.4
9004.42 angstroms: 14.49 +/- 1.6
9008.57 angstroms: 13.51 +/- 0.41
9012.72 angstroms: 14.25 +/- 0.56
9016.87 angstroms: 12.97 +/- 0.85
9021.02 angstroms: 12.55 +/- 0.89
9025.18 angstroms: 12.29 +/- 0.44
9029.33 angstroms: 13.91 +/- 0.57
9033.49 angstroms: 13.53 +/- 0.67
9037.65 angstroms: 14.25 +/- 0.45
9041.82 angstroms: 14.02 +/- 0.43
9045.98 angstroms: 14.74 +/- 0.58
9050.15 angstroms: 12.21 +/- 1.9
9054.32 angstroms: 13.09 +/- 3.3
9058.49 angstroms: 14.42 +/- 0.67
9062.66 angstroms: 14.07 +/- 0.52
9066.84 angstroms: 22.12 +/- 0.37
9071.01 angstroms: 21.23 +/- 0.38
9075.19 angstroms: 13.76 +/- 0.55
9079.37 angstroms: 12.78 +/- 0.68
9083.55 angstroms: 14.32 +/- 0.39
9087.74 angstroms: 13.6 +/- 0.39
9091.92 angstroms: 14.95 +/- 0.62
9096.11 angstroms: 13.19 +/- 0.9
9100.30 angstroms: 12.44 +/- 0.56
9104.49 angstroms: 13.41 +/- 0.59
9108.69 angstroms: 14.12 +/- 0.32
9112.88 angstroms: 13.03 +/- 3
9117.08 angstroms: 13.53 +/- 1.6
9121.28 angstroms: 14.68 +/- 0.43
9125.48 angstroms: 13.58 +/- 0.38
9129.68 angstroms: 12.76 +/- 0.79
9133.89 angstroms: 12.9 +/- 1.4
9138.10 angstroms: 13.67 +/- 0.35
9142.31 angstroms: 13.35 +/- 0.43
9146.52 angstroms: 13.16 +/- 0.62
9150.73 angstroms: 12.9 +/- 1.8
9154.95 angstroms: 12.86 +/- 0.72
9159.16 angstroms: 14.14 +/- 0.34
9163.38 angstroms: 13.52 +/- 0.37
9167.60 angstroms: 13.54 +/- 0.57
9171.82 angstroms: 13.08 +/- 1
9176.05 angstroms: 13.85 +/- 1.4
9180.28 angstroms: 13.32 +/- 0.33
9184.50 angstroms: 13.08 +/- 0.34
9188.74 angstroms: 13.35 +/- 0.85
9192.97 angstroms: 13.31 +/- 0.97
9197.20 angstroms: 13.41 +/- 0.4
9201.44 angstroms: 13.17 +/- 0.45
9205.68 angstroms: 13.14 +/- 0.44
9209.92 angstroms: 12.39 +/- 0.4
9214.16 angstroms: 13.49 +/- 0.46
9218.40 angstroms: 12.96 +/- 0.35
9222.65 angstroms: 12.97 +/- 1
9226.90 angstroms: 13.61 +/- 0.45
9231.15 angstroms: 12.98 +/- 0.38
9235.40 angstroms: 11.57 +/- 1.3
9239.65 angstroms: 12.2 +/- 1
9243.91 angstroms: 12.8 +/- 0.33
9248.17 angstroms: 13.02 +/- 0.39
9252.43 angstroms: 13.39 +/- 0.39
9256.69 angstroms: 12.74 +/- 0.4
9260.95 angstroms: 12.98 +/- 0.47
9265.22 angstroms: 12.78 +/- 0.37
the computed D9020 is 1.9 angstroms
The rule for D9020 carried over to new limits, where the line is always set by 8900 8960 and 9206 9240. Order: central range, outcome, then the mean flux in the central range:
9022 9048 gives 0.1 angstroms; 13.7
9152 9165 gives -0.3 angstroms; 13.5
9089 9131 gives -0.6 angstroms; 13.6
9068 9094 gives -3.5 angstroms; 15.4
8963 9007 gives -0.1 angstroms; 14.1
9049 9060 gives 0.3 angstroms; 13.3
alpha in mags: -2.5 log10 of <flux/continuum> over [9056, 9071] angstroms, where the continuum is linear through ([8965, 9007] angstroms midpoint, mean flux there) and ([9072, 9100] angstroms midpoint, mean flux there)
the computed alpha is -0.24 mag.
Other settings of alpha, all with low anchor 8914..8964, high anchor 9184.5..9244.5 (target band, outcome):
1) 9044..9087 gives -0.114 mag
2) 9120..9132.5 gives -0.013 mag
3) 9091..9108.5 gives 0.006 mag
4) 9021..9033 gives 0.067 mag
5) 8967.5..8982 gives 0.019 mag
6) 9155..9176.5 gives -0.027 mag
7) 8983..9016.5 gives 0.002 mag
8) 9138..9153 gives 0.008 mag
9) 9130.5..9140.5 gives 0.012 mag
